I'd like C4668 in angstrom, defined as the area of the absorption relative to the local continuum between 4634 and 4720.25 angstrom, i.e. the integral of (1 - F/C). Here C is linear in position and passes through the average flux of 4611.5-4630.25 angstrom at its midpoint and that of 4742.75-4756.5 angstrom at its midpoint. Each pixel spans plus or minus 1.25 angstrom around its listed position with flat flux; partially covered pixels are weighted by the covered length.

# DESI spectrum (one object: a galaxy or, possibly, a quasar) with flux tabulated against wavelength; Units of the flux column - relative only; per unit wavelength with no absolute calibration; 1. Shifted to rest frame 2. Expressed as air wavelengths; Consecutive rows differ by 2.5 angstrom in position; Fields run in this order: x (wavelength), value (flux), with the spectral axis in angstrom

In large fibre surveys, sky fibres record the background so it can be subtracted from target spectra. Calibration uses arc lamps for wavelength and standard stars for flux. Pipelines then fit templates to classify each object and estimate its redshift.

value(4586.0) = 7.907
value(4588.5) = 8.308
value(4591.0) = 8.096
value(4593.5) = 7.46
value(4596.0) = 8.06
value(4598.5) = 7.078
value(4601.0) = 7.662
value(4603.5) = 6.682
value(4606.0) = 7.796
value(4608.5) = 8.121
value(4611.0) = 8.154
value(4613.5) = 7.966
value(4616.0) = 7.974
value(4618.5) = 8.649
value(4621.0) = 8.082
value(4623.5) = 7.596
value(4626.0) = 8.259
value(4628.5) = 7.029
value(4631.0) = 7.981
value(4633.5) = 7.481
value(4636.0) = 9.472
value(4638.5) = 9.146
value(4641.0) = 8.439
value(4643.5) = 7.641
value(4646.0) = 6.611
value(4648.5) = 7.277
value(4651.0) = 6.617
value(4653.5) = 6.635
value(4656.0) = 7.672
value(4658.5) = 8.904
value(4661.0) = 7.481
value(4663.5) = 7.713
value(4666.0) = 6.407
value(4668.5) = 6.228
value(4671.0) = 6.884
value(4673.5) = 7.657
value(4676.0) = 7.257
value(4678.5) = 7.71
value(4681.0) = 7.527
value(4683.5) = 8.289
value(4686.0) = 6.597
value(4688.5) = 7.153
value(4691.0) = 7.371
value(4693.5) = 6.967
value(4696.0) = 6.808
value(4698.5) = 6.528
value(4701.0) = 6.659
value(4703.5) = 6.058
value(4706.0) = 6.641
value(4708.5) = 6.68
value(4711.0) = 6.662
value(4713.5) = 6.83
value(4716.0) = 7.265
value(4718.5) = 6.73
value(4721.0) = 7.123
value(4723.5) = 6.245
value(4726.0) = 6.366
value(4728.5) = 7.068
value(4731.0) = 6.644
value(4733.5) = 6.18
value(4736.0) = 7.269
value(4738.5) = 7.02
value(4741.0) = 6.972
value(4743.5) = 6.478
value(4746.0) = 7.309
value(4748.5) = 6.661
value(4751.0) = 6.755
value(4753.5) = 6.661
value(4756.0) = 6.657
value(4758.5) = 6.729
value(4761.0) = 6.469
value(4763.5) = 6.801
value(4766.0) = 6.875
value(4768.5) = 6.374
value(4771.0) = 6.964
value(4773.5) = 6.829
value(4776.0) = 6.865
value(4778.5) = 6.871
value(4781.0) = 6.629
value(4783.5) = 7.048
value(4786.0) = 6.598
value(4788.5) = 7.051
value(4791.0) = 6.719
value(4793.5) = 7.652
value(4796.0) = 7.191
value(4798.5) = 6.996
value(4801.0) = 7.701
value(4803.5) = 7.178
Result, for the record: 2.2 angstrom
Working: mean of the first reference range 7.95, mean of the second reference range 6.77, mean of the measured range 7.25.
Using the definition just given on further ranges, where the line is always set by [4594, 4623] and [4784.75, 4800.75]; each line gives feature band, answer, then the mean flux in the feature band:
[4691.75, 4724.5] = 3.08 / 6.72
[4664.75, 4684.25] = 0.86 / 7.22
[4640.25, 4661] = 0.54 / 7.45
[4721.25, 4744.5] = 1.92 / 6.71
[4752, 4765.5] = 1.00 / 6.68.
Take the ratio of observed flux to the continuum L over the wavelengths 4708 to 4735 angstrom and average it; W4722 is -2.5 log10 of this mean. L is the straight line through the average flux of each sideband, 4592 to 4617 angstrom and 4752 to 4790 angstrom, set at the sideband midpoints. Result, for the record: 0.05 mag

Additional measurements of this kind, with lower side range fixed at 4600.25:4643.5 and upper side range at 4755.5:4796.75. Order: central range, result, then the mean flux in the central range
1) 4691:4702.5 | 0.10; 6.79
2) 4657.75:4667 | 0.02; 7.59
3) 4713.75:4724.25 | 0.06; 6.87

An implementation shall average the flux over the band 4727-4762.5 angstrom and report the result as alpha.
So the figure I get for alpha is 6.77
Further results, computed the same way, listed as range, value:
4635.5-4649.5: 8.04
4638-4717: 7.18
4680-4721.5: 6.93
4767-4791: 6.8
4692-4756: 6.74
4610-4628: 8.05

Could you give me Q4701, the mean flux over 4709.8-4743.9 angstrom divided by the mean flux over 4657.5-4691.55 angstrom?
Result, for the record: 0.92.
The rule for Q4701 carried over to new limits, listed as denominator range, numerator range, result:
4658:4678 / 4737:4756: 0.94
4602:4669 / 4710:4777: 0.88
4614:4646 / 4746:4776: 0.83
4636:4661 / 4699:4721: 0.87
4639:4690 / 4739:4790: 0.92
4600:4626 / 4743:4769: 0.85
